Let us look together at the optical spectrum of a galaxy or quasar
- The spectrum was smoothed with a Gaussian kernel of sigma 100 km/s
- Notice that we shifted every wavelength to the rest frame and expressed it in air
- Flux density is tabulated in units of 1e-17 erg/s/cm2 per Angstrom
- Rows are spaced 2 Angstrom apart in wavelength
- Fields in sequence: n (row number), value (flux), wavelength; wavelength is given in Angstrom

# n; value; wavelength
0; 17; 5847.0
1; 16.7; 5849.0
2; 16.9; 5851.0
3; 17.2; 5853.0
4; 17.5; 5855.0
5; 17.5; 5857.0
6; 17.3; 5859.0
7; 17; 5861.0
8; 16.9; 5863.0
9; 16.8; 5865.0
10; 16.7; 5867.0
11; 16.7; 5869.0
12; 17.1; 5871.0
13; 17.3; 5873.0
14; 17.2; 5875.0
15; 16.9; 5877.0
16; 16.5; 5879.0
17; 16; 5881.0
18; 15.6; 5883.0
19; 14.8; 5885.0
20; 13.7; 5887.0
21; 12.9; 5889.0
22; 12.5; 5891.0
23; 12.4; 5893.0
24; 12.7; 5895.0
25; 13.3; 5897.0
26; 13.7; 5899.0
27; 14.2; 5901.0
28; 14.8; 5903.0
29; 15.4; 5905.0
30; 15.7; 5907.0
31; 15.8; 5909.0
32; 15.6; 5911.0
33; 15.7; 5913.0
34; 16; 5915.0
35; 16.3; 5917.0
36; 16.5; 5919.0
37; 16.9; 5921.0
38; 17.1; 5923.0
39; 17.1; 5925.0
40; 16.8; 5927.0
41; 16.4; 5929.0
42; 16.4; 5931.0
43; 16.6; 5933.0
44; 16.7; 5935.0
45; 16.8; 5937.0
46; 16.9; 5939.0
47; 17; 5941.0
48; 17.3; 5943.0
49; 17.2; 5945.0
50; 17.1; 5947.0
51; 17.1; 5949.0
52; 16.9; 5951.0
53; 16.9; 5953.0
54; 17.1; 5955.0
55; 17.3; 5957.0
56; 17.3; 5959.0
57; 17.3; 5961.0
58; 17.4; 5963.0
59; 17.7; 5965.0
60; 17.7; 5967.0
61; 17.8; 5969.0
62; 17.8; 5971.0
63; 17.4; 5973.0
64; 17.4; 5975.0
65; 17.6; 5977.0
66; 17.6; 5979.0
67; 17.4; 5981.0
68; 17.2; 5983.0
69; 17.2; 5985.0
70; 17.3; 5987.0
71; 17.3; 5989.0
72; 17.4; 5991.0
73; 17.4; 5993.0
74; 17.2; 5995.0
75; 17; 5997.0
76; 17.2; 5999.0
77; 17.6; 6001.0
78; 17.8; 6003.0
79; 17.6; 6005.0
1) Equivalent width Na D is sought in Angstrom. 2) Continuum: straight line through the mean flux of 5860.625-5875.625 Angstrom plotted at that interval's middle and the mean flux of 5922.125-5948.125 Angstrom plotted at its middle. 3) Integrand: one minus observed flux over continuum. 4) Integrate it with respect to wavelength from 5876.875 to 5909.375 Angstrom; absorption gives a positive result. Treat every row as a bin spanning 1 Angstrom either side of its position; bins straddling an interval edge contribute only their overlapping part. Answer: 4.8 Angstrom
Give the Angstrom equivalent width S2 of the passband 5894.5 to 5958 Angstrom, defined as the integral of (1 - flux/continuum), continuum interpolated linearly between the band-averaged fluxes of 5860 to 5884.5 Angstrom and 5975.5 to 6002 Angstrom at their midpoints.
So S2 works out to 3.0 Angstrom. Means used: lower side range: 16.7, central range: 16.2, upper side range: 17.3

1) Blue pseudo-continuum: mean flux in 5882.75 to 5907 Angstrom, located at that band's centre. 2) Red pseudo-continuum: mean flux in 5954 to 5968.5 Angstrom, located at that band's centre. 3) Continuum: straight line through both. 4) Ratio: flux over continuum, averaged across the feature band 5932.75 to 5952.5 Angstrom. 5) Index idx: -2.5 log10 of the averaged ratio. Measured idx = -0.04 mag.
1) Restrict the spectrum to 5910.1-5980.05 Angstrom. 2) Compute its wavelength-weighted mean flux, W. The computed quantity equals 17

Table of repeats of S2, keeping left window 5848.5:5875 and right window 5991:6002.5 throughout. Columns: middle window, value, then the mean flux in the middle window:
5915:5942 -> 0.8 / 16.7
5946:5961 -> 0.1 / 17.1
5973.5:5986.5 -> -0.1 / 17.4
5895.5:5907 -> 1.9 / 14.3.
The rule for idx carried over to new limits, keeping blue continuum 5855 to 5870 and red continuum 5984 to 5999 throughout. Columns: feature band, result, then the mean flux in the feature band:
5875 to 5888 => 0.09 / 15.7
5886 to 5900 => 0.29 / 13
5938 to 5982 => -0.01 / 17.3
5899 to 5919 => 0.11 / 15.5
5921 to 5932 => 0.02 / 16.8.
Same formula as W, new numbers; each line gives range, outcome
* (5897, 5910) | 14.8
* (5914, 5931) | 16.6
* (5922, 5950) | 16.9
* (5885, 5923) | 14.7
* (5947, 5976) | 17.4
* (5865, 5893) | 15.6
